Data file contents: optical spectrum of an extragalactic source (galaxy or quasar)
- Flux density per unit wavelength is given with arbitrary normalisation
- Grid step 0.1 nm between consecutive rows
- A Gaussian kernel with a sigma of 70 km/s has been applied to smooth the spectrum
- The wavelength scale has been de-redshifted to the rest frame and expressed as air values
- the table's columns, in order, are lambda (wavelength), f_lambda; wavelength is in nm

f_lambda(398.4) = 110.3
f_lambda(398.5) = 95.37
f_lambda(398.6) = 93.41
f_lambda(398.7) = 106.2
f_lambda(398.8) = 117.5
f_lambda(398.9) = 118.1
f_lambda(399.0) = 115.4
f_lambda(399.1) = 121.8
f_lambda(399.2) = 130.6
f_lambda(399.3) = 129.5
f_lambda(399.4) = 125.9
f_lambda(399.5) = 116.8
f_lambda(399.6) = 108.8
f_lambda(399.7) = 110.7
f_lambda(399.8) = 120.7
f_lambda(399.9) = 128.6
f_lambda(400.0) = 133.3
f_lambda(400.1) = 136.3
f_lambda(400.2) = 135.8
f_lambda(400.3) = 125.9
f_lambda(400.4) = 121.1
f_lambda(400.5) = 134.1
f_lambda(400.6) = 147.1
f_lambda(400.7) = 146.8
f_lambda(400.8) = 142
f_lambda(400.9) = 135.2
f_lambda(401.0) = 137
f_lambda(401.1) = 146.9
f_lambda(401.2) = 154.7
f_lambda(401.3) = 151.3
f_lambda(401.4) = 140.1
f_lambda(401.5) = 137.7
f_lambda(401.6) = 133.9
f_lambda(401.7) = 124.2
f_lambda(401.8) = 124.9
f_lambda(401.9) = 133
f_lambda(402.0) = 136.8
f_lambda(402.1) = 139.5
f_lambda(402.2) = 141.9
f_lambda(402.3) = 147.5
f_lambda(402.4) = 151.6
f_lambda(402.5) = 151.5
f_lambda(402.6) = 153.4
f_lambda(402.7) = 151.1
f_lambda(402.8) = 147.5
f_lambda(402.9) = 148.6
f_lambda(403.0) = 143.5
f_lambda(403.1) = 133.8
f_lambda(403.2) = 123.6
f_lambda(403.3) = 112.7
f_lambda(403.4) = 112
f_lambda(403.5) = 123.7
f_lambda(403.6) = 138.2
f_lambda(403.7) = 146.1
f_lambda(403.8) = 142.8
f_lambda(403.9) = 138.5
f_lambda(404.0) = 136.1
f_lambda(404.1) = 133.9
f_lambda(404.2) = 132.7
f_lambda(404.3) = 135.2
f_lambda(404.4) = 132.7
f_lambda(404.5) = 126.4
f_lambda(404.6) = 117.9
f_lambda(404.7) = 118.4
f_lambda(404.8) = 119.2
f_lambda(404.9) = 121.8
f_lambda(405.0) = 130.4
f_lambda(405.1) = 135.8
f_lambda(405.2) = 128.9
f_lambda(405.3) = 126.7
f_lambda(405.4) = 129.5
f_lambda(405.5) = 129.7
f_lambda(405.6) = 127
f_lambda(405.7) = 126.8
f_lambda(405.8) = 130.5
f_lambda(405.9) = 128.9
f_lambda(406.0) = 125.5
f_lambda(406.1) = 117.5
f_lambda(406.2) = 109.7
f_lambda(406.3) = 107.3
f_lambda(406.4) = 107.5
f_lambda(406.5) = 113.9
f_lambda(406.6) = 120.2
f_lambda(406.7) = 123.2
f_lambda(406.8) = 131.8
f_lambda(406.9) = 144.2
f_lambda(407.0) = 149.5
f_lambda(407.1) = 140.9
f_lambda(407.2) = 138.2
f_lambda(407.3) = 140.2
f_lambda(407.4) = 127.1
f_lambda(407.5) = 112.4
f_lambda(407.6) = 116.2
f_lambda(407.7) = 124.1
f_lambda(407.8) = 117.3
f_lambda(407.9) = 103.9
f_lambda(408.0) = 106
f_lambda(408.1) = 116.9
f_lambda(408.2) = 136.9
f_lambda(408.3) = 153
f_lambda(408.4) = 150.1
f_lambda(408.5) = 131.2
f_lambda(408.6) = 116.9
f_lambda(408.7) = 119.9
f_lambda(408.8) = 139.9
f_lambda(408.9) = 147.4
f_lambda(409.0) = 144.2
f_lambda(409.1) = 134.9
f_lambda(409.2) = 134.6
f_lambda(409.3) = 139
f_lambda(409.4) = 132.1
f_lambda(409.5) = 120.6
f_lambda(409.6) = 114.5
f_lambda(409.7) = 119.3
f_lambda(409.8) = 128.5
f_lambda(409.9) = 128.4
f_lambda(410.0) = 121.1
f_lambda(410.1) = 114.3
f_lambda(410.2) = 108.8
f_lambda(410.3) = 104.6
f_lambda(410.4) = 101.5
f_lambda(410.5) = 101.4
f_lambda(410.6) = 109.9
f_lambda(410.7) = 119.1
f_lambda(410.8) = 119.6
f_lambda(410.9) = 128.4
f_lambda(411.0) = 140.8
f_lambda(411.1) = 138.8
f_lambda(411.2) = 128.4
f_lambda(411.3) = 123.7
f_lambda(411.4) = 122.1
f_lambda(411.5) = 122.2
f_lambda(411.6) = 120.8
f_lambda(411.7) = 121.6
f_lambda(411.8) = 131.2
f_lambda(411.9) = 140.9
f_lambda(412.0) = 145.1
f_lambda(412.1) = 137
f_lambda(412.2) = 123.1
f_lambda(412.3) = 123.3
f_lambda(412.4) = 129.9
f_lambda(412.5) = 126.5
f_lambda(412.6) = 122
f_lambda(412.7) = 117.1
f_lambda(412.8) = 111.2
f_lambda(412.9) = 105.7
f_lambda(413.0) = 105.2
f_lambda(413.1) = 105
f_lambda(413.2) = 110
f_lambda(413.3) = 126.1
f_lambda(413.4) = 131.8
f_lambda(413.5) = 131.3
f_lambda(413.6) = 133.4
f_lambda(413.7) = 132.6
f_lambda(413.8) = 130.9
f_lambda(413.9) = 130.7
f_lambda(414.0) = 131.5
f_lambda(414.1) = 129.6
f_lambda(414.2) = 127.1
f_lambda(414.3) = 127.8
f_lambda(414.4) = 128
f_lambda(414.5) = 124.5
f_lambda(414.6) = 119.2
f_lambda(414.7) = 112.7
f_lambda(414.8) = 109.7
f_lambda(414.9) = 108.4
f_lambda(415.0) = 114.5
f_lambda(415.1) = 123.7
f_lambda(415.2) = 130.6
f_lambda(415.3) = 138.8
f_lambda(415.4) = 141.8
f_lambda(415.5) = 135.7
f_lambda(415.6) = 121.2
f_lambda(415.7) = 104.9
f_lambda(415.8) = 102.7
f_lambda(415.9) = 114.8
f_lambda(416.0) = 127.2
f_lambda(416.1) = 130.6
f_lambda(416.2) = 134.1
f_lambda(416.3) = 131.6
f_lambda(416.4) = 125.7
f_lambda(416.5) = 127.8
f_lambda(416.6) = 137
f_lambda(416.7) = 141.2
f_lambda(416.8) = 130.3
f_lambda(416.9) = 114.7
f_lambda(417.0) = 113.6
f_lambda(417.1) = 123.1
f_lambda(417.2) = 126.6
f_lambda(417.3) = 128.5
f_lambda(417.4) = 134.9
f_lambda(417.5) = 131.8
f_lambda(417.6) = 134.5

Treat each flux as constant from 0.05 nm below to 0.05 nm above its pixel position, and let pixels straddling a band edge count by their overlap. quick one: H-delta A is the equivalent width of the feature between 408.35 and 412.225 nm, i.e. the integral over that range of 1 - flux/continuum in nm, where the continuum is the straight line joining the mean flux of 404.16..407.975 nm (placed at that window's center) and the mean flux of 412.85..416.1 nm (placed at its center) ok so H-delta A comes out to -0.07 nm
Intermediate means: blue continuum 125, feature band 126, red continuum 123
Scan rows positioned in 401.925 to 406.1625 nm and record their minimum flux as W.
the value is 112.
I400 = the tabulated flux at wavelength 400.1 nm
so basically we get 136.3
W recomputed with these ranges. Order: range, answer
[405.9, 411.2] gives 101.4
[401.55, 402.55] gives 124.2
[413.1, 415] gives 105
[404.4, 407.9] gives 103.9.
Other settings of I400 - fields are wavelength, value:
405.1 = 135.8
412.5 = 126.5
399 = 115.4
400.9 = 135.2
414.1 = 129.6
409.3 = 139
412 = 145.1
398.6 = 93.41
